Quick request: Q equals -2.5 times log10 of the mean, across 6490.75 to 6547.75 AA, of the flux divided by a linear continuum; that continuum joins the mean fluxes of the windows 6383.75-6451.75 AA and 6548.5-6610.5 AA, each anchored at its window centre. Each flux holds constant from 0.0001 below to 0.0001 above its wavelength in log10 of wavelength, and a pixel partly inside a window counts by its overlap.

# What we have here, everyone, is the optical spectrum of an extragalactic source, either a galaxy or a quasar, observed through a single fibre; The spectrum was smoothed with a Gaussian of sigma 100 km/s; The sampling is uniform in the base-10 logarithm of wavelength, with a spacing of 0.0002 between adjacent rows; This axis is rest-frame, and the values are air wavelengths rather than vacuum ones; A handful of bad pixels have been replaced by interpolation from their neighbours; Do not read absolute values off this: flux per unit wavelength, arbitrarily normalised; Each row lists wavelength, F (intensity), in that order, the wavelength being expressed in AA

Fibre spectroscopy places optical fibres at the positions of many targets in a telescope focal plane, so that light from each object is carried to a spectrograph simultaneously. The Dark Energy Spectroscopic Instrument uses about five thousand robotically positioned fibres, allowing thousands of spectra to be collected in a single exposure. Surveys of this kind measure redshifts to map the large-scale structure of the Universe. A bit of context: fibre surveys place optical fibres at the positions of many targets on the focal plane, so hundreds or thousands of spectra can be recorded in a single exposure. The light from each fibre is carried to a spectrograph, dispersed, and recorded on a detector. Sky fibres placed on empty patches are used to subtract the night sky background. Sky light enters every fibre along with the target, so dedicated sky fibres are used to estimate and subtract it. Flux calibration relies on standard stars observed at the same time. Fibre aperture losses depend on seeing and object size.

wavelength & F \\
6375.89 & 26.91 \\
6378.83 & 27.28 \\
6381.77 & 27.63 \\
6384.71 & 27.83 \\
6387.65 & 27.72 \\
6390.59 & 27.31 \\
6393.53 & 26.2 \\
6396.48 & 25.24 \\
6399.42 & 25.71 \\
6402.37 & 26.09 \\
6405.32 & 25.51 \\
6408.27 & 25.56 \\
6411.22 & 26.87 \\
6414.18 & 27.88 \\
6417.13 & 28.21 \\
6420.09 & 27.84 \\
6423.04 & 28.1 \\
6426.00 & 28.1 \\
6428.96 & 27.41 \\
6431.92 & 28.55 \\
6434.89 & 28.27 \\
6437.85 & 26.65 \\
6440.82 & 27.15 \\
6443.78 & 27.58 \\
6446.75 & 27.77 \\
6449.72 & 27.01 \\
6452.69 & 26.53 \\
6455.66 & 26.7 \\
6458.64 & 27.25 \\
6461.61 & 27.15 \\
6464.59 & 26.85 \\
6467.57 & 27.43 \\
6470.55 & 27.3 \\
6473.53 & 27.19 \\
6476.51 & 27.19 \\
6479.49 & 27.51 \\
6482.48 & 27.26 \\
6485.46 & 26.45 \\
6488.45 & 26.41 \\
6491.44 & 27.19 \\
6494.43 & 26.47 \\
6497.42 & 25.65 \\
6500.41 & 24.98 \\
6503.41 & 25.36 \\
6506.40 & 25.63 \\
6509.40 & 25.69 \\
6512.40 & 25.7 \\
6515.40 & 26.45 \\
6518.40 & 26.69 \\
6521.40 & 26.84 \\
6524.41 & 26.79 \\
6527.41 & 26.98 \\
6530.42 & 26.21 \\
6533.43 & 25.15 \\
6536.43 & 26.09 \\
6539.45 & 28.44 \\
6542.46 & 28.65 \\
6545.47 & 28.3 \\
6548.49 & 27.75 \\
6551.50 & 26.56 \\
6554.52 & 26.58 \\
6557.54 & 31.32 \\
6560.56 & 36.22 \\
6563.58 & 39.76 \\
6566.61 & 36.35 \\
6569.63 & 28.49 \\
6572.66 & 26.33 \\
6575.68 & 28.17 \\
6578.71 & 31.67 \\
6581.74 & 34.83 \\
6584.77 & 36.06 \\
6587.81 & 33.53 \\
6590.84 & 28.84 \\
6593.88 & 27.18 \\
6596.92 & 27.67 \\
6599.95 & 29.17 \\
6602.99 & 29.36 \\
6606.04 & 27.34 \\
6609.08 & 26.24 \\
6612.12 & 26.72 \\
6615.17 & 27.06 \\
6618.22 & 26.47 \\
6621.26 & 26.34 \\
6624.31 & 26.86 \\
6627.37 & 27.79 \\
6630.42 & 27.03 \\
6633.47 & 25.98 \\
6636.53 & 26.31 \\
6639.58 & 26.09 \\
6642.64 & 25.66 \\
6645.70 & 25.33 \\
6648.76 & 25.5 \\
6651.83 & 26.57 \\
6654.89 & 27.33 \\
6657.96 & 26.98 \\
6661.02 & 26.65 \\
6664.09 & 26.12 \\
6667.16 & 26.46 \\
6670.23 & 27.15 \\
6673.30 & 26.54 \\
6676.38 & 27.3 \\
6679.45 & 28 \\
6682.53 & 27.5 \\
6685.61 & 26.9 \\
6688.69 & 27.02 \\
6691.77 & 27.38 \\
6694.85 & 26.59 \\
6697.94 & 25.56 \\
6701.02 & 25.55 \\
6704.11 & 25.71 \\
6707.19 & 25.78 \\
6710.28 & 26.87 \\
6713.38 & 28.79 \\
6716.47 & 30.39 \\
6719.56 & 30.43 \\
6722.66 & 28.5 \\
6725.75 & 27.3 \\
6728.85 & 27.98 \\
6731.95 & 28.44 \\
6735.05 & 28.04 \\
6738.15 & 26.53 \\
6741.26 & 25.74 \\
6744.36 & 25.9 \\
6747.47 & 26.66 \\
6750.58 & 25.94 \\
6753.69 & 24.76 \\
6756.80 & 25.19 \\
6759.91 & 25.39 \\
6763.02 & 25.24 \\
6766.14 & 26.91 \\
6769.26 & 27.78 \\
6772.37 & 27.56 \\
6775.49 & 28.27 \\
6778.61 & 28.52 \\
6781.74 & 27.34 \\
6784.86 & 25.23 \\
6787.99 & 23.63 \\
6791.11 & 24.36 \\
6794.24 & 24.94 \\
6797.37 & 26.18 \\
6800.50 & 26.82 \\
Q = 0.11 mag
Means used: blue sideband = 27.1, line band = 26.5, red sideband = 30.5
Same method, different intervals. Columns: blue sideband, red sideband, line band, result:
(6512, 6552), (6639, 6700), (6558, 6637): -0.11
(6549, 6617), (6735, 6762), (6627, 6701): 0.06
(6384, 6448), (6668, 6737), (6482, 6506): 0.04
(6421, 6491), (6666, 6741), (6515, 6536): 0.04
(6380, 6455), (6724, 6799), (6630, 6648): 0.03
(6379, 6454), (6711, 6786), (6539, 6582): -0.13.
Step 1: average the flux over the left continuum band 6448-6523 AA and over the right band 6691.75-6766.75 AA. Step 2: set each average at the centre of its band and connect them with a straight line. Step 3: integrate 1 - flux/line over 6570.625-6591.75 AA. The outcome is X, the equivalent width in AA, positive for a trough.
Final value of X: -3.7 AA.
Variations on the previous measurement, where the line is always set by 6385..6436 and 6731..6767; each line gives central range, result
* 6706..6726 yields -1.63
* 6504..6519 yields 0.49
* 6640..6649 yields 0.30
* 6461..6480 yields -0.20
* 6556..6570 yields -4.31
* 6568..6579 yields -0.73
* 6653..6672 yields -0.26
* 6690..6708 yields 0.13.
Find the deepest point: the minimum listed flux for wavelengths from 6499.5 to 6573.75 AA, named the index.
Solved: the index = 24.98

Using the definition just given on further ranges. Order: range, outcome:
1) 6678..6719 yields 25.55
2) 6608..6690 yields 25.33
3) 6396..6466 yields 25.24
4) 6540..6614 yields 26.24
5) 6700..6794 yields 23.63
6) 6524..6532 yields 26.21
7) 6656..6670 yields 26.12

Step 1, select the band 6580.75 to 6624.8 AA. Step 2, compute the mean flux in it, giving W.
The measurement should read 28.9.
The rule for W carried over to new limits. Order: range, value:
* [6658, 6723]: 27.2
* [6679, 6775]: 27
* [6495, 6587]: 28.7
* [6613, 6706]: 26.6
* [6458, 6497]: 27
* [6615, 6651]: 26.3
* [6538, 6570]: 30.9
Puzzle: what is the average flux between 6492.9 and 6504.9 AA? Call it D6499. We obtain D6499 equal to 25.6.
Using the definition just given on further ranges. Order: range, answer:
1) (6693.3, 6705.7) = 25.9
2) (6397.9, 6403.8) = 25.9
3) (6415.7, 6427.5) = 28.1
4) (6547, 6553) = 27.2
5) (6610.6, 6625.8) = 26.7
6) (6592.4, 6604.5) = 28.4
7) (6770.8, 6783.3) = 27.9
